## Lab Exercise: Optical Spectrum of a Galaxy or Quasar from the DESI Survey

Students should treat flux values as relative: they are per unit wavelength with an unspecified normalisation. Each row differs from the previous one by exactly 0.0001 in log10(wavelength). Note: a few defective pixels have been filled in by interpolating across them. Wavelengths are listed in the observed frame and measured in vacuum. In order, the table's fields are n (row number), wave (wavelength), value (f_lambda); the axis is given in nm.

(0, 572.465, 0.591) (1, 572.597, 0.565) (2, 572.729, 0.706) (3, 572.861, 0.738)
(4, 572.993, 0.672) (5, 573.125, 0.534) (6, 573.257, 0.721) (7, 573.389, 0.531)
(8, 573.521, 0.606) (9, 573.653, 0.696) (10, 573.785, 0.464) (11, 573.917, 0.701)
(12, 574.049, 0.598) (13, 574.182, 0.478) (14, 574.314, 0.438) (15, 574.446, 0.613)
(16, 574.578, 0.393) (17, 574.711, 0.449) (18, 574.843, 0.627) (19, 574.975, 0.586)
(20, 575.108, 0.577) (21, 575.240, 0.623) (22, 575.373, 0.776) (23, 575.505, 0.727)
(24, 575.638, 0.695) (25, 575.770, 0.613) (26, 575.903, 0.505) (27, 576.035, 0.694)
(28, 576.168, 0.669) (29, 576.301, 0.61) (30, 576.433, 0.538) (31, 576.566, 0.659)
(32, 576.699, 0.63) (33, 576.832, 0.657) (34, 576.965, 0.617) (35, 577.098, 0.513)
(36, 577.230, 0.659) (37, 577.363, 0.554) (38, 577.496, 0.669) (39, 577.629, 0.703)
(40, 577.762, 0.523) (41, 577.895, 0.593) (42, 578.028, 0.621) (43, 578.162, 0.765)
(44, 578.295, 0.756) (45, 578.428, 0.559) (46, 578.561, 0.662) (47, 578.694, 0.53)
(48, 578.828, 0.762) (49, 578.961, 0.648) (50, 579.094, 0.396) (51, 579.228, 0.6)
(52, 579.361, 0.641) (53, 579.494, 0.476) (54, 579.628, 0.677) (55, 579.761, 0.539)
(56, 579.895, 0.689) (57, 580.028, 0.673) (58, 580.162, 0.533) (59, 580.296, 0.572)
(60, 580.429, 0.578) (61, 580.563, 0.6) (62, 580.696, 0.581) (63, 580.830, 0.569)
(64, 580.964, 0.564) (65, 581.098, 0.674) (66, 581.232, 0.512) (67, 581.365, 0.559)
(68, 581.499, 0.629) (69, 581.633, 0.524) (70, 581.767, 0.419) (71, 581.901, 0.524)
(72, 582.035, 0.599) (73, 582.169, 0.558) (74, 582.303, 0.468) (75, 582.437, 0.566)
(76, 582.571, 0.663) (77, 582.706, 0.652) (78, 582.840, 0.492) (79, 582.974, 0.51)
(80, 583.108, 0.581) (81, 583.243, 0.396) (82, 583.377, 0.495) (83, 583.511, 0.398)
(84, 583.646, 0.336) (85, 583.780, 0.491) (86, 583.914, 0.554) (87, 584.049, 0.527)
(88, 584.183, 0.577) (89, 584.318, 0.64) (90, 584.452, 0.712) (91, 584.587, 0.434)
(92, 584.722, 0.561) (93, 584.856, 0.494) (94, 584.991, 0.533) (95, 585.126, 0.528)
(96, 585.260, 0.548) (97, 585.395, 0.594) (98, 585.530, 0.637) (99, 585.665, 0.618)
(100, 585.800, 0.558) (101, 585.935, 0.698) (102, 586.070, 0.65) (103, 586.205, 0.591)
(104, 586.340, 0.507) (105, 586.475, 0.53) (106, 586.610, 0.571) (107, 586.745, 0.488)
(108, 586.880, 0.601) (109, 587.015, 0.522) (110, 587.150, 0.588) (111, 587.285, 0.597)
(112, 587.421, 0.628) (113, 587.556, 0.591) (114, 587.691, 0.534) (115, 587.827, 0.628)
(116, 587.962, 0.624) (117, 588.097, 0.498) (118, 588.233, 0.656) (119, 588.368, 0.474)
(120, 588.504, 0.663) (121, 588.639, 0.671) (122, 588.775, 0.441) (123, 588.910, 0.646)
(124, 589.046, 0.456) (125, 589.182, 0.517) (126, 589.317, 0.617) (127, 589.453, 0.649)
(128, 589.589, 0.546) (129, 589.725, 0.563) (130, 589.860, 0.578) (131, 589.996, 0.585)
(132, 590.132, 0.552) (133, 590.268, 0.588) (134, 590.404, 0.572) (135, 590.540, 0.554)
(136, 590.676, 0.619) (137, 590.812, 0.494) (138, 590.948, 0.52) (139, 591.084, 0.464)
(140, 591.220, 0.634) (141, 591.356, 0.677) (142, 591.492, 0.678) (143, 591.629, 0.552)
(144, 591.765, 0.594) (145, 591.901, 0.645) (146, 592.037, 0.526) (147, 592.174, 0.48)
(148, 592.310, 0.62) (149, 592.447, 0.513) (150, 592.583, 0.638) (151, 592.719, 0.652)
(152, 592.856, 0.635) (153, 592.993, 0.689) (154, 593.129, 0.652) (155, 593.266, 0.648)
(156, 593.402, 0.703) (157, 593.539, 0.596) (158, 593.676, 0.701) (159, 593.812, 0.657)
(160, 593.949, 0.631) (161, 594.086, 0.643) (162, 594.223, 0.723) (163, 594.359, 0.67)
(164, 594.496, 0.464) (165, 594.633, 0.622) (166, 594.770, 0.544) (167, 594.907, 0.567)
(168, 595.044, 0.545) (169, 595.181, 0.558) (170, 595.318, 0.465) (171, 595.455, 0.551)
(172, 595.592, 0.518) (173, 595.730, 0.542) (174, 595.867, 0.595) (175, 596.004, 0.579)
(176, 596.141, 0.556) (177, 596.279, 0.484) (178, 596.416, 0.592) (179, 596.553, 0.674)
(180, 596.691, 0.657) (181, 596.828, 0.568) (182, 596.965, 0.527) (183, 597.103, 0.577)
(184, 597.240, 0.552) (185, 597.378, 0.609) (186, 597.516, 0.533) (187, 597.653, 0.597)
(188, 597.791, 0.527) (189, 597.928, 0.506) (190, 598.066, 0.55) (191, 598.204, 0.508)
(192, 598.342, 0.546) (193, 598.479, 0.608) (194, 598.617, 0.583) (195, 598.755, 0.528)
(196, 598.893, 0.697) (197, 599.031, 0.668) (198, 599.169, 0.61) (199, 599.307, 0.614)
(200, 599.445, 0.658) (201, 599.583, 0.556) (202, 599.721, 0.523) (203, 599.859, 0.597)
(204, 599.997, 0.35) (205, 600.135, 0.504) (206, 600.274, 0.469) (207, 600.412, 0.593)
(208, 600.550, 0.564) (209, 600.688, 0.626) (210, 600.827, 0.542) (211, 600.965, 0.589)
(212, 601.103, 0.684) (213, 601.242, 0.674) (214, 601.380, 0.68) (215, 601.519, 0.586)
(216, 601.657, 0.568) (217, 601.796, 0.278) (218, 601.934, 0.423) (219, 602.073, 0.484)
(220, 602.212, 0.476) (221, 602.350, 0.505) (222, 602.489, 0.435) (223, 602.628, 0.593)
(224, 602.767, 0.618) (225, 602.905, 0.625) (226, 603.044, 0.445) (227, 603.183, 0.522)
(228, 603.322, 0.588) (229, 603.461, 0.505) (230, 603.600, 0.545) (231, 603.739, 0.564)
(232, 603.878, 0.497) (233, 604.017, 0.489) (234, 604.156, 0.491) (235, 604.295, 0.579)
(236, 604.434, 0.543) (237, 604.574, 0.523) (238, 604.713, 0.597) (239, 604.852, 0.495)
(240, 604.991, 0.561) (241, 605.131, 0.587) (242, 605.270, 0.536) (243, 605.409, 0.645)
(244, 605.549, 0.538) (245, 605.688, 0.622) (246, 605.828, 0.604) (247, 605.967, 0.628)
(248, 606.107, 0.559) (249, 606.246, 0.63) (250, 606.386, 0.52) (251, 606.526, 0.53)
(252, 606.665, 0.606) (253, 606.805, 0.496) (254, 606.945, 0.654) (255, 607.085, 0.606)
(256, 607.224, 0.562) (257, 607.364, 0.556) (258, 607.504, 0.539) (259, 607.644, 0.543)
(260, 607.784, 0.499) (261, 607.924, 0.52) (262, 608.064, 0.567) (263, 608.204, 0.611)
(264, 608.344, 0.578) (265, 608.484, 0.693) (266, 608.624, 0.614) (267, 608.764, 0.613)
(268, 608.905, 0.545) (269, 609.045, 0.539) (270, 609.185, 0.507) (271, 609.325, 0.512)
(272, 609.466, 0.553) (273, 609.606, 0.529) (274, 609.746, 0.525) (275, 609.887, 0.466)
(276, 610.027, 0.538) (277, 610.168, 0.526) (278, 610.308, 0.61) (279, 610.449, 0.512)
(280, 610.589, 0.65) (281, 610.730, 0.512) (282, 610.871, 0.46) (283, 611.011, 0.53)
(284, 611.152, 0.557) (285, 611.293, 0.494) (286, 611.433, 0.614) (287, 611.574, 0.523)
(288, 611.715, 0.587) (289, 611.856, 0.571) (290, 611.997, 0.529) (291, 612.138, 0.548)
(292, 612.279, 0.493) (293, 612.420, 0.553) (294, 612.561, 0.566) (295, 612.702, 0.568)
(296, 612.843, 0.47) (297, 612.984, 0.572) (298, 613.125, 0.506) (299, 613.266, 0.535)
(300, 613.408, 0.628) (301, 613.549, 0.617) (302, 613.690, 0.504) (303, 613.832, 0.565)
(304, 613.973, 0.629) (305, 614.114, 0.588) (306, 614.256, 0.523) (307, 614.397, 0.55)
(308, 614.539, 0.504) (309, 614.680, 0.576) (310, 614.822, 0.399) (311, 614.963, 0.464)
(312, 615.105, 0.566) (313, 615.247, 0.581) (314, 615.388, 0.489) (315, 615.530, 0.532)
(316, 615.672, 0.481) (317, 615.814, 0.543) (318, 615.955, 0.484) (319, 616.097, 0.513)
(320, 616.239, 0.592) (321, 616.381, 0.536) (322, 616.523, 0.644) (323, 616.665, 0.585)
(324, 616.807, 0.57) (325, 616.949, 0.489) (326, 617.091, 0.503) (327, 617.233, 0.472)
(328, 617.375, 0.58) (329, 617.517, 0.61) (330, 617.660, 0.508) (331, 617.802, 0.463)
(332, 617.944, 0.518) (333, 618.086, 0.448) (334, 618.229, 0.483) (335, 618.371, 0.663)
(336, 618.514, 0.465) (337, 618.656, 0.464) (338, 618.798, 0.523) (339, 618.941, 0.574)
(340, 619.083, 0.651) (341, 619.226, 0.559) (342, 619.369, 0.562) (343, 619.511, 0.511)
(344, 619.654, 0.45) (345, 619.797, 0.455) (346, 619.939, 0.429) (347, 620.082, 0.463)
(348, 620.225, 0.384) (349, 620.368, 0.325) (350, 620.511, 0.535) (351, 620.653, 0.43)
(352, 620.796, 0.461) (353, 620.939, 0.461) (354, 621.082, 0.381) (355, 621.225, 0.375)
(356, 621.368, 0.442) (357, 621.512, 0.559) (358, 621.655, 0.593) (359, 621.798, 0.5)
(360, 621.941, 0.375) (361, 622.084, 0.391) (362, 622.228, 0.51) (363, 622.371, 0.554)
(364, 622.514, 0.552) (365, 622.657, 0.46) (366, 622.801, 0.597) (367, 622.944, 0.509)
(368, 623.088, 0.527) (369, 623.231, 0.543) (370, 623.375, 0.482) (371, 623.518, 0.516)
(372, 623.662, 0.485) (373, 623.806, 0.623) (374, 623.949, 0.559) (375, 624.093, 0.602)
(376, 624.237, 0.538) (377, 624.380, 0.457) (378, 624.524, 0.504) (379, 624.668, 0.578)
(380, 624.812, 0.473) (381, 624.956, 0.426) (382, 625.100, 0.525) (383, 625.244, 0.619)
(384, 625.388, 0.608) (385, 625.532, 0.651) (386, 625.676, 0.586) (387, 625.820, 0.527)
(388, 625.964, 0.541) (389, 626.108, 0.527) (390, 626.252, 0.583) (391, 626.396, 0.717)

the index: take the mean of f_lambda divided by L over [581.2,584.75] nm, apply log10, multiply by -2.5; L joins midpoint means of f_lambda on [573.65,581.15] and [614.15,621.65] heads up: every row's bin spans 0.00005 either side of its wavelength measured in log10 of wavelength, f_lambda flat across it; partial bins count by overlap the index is 0.11 mag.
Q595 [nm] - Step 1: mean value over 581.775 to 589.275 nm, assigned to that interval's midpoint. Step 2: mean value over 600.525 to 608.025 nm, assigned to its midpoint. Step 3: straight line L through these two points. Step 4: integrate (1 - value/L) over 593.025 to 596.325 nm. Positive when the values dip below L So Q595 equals -0.23 nm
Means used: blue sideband 0.556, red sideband 0.553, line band 0.594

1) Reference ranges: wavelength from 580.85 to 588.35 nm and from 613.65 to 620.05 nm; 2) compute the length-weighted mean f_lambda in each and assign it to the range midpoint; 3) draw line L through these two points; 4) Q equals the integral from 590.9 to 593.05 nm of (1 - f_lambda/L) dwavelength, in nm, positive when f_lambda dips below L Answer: -0.176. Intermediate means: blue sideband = 0.556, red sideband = 0.529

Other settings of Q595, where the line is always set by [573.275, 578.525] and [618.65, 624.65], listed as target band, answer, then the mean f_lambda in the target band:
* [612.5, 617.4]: -0.25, 0.54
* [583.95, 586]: 0.03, 0.577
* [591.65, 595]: -0.29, 0.616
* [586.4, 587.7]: 0.04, 0.566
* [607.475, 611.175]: -0.15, 0.55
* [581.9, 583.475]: 0.14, 0.54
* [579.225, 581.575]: 0.02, 0.592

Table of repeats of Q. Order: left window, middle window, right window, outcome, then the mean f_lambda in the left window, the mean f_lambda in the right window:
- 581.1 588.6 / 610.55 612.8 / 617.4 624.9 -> -0.125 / 0.557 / 0.502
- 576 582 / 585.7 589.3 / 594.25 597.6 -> 0.057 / 0.602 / 0.567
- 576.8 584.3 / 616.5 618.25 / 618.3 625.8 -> -0.035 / 0.575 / 0.509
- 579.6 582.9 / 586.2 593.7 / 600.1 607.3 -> -0.228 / 0.576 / 0.554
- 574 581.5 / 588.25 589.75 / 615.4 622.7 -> 0.012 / 0.602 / 0.502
